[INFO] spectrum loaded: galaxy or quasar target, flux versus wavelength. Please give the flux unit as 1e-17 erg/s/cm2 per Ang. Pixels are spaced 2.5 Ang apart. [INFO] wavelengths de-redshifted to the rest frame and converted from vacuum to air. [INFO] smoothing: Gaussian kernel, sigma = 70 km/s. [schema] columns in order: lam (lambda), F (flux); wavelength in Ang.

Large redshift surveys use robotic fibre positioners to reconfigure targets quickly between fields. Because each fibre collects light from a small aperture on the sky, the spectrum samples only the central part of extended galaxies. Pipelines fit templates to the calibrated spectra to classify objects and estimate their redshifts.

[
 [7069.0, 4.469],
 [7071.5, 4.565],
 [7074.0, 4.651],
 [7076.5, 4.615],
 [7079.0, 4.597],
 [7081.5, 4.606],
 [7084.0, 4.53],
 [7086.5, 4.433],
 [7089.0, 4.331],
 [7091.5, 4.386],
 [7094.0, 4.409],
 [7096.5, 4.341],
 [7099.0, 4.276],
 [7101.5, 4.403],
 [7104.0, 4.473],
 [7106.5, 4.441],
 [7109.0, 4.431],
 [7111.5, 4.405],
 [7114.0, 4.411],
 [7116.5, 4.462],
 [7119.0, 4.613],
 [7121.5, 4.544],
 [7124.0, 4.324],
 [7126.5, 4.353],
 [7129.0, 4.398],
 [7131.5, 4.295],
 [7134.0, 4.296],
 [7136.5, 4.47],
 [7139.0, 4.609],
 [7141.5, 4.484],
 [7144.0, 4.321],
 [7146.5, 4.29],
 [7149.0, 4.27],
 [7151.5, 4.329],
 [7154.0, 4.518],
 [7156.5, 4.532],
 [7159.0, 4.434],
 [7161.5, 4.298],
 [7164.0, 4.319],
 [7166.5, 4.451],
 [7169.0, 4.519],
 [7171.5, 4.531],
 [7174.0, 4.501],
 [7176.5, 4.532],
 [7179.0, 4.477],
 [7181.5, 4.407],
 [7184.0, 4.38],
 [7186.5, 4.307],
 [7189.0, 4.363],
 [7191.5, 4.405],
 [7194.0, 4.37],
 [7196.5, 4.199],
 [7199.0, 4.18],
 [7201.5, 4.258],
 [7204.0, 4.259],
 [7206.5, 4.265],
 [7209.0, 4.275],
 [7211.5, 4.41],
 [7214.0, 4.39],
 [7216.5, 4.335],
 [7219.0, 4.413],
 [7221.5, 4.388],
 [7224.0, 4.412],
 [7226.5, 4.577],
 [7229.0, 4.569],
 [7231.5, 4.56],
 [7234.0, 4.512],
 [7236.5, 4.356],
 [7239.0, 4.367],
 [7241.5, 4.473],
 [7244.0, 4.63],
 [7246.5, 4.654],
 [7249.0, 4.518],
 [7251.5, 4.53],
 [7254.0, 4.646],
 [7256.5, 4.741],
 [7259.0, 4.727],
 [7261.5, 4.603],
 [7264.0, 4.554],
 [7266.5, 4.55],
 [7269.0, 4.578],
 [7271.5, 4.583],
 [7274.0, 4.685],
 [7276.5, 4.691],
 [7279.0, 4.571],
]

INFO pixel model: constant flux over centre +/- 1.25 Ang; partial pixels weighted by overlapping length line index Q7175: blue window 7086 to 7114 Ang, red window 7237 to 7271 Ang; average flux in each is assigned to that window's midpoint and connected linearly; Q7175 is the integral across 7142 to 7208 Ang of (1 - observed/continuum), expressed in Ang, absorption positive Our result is 1.6 Ang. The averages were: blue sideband 4.39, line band 4.37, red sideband 4.58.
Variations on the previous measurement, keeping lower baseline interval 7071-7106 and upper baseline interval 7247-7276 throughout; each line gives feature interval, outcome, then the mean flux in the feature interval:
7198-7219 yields 1.22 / 4.3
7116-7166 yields 1.17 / 4.41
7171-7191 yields 0.50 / 4.43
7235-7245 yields 0.31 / 4.45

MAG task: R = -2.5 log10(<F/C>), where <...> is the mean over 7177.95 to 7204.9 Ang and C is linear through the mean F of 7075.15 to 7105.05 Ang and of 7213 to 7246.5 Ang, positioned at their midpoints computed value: 0.03 mag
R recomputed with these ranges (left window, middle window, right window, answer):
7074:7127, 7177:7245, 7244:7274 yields 0.04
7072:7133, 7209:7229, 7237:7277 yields 0.03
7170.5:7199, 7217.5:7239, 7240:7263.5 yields 0.02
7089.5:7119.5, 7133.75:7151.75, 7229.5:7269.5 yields 0.02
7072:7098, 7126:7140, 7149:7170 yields 0.01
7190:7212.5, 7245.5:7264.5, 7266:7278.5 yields -0.02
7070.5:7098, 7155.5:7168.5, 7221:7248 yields 0.02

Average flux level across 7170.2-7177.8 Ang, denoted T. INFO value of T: 4.52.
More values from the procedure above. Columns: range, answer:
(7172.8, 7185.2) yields 4.46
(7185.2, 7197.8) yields 4.33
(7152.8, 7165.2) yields 4.42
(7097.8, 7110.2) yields 4.41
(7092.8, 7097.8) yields 4.37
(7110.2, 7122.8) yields 4.49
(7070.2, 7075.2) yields 4.61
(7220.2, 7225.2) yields 4.4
